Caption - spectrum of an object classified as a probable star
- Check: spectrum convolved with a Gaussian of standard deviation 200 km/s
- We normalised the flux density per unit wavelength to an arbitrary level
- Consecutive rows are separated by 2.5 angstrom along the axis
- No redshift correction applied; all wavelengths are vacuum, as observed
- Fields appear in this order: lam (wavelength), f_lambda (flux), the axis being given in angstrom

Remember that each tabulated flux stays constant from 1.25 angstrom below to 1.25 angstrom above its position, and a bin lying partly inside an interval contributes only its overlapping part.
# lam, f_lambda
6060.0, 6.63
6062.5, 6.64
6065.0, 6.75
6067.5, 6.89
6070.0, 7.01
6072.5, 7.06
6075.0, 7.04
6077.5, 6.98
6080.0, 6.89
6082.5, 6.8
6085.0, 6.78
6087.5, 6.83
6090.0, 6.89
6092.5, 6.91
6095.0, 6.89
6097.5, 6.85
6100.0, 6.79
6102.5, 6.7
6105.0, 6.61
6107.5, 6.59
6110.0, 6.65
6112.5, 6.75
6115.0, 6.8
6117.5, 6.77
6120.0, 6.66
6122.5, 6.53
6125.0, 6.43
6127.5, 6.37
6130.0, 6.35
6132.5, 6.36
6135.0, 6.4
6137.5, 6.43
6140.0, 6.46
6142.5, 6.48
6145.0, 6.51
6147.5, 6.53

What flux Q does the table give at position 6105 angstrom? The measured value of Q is 6.61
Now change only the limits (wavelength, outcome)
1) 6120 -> 6.66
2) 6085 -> 6.78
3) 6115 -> 6.8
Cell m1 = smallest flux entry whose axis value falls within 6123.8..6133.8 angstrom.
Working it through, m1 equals 6.35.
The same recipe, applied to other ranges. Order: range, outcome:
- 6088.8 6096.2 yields 6.89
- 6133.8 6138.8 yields 6.4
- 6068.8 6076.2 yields 7.01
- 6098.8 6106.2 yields 6.61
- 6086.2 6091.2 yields 6.83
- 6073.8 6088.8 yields 6.78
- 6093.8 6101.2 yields 6.79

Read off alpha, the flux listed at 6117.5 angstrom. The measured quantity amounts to 6.77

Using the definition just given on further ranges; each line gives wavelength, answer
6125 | 6.43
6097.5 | 6.85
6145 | 6.51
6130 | 6.35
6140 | 6.46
